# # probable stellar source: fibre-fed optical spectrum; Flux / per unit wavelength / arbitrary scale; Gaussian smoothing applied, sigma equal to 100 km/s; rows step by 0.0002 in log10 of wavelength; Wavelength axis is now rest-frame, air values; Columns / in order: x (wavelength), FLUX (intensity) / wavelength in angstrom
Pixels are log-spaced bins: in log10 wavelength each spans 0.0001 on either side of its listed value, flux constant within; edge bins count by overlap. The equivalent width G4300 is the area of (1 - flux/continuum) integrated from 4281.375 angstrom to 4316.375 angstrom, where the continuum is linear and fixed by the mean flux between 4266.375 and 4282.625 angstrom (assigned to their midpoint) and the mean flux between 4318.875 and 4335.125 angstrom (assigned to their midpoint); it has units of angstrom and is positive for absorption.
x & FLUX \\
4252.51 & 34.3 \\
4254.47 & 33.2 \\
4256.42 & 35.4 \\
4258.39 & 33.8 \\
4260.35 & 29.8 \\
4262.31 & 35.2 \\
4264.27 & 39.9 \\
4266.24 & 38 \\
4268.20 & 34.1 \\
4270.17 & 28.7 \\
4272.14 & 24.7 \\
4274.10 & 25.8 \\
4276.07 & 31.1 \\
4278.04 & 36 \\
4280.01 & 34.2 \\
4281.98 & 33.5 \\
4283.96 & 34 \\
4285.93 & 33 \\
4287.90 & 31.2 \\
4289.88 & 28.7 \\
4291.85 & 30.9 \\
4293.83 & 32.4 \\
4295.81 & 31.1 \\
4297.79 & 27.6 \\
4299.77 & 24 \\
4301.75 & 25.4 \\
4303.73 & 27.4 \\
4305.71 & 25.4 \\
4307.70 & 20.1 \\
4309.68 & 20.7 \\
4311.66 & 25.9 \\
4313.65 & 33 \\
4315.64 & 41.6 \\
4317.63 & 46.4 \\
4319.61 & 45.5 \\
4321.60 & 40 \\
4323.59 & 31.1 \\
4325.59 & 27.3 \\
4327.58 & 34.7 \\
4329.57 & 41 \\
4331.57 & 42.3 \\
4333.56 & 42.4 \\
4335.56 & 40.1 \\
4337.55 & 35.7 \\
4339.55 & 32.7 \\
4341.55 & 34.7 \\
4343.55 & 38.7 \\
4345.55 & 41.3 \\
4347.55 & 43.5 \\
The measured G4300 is 5.34 angstrom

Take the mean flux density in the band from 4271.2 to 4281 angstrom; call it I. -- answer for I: 30.4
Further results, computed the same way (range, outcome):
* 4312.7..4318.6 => 40.3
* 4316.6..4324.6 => 40.7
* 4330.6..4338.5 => 40.2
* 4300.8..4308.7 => 24.6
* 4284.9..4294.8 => 31.3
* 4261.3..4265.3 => 37.5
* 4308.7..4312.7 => 23.4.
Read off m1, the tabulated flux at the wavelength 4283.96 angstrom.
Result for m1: 34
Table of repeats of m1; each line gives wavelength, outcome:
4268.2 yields 34.1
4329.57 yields 41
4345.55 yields 41.3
